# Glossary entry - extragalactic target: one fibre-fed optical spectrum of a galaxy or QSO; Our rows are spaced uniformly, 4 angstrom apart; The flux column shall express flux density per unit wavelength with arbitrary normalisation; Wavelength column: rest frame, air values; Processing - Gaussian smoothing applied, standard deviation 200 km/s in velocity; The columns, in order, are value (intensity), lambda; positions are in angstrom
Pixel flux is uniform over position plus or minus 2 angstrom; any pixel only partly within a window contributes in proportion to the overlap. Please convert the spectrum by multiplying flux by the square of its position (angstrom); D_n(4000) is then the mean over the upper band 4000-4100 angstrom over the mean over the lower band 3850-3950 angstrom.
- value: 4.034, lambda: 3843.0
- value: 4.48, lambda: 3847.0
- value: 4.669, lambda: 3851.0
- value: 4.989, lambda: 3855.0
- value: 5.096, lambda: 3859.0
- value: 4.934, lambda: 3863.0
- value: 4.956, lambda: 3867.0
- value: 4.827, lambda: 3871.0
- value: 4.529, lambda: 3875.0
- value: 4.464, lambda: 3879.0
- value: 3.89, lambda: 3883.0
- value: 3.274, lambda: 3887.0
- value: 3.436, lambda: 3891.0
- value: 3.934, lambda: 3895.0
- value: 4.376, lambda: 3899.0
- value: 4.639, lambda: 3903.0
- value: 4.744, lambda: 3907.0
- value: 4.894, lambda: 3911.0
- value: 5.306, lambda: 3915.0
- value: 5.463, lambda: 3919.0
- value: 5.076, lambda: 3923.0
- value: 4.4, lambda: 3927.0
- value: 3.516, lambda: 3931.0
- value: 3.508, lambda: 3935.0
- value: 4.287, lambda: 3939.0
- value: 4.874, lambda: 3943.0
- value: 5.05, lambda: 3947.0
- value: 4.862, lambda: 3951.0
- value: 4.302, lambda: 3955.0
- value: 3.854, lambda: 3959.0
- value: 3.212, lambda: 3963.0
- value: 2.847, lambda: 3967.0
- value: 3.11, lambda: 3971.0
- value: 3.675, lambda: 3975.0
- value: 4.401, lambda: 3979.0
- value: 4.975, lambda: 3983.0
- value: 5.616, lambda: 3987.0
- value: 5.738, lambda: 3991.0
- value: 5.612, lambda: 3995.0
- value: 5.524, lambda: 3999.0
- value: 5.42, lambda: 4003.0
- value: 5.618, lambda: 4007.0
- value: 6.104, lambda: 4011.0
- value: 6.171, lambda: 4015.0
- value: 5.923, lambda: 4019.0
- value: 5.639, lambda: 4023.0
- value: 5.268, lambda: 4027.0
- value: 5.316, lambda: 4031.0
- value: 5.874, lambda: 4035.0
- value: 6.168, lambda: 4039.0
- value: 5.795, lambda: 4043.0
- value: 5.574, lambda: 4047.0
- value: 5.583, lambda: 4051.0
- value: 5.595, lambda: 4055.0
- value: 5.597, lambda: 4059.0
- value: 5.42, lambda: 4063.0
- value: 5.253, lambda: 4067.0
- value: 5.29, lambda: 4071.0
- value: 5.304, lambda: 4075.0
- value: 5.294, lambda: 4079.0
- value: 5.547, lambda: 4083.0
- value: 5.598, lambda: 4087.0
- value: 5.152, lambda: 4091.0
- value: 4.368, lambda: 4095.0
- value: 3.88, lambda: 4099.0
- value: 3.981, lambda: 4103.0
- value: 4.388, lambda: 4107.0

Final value 1.31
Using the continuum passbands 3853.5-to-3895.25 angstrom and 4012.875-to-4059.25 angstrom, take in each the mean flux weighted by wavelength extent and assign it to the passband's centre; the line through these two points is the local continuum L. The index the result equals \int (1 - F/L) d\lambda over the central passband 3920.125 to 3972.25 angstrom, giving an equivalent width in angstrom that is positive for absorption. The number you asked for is 9.1 angstrom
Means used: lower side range 4.41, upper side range 5.71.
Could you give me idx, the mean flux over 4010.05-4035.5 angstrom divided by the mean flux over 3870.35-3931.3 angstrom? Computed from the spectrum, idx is 1.3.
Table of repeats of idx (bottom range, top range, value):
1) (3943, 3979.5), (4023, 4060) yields 1.43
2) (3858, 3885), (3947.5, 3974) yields 0.81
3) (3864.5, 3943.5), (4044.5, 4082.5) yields 1.23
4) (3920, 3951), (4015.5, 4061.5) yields 1.28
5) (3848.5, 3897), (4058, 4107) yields 1.14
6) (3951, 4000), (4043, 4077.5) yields 1.24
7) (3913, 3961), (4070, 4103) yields 1.10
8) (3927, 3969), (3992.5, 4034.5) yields 1.40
